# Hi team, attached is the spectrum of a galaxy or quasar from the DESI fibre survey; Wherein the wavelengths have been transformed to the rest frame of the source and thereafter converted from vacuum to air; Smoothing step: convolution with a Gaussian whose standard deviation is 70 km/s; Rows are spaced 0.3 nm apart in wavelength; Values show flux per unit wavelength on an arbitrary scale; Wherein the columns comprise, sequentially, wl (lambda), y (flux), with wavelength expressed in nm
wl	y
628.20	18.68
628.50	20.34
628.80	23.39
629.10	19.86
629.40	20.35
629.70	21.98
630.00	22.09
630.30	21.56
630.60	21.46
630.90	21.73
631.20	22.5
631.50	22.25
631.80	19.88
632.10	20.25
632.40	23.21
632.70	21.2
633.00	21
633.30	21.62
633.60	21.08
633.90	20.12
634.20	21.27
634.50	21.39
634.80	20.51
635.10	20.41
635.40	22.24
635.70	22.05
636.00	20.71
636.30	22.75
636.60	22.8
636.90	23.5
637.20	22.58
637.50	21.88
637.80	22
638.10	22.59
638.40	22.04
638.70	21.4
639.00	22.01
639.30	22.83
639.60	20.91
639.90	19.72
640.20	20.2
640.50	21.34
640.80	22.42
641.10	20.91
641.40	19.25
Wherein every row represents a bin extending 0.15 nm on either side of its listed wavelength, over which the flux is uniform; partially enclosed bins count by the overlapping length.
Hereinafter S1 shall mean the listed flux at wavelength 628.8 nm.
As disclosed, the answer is 23.39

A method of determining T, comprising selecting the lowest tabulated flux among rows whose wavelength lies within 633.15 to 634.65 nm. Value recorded 20.12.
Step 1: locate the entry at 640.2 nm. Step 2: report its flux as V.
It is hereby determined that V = 20.2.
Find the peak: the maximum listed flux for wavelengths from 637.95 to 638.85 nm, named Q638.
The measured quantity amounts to 22.59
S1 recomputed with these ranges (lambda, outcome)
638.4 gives 22.04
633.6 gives 21.08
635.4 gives 22.24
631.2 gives 22.5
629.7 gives 21.98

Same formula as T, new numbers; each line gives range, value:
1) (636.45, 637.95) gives 21.88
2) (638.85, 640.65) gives 19.72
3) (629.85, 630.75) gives 21.46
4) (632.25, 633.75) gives 21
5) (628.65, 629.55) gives 19.86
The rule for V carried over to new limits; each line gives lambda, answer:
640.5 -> 21.34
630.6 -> 21.46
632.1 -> 20.25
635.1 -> 20.41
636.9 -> 23.5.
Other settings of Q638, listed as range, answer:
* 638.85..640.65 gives 22.83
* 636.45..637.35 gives 23.5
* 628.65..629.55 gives 23.39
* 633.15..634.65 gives 21.62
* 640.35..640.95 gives 22.42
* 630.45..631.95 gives 22.5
